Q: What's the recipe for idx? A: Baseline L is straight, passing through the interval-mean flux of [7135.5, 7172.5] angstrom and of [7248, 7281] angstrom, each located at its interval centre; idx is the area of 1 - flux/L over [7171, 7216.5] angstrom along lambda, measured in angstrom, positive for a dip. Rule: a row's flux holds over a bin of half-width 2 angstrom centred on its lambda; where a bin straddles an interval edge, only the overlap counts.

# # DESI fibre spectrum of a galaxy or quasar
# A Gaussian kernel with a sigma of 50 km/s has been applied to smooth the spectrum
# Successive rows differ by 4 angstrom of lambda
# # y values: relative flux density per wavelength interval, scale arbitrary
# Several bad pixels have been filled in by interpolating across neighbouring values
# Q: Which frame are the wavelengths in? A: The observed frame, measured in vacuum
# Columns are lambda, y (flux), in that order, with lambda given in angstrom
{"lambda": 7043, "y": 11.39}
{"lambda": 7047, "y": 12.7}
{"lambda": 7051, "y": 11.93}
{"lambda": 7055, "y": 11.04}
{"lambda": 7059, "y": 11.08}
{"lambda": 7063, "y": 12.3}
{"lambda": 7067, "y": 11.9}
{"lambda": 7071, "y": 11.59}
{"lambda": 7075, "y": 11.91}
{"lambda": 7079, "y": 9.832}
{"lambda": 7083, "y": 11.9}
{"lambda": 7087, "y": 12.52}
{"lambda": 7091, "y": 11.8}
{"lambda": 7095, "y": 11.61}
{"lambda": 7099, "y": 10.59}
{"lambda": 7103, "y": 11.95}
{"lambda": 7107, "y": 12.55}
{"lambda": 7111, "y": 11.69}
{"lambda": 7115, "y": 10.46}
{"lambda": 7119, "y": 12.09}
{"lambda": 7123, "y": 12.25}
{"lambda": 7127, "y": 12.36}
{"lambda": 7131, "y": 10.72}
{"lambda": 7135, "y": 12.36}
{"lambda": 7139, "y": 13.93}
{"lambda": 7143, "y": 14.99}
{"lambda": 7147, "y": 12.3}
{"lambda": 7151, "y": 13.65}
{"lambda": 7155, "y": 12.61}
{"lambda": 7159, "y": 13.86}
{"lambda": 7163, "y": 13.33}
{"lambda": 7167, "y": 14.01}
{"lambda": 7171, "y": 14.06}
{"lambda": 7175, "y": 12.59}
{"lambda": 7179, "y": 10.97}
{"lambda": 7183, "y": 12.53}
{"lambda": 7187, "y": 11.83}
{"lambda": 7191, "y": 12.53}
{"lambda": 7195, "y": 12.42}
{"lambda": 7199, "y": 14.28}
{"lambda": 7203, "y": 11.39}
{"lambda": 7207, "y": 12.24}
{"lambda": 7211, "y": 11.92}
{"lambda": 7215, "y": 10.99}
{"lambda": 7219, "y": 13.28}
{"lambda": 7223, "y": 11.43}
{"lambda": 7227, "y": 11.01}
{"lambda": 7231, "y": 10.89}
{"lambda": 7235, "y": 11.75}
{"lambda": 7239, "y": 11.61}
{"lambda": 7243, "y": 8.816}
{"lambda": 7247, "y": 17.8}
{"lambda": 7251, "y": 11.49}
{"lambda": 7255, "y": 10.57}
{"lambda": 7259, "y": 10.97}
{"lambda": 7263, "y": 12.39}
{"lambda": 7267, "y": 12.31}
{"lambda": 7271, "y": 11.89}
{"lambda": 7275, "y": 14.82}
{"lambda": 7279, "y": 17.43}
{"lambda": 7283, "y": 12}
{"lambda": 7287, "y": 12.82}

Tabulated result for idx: 3.7 angstrom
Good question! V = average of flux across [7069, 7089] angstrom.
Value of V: 11.6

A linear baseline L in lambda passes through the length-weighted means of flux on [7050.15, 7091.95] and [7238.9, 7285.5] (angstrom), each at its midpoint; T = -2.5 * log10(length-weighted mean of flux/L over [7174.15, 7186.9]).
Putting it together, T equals 0.03 mag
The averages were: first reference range 11.6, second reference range 12.7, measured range 11.9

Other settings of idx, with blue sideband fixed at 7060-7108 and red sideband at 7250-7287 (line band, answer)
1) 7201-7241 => 2.5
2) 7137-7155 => -2.4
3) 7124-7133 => 0.2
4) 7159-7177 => -2.1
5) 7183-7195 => 0.0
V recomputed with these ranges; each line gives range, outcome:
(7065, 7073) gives 11.7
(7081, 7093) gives 12.1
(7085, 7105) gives 11.7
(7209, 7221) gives 12.1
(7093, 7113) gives 11.7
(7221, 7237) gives 11.3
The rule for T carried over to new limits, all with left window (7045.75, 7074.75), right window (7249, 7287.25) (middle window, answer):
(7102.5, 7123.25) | 0.02 mag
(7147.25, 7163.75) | -0.09 mag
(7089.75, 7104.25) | 0.04 mag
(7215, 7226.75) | 0.05 mag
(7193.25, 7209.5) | -0.02 mag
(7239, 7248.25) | 0.00 mag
